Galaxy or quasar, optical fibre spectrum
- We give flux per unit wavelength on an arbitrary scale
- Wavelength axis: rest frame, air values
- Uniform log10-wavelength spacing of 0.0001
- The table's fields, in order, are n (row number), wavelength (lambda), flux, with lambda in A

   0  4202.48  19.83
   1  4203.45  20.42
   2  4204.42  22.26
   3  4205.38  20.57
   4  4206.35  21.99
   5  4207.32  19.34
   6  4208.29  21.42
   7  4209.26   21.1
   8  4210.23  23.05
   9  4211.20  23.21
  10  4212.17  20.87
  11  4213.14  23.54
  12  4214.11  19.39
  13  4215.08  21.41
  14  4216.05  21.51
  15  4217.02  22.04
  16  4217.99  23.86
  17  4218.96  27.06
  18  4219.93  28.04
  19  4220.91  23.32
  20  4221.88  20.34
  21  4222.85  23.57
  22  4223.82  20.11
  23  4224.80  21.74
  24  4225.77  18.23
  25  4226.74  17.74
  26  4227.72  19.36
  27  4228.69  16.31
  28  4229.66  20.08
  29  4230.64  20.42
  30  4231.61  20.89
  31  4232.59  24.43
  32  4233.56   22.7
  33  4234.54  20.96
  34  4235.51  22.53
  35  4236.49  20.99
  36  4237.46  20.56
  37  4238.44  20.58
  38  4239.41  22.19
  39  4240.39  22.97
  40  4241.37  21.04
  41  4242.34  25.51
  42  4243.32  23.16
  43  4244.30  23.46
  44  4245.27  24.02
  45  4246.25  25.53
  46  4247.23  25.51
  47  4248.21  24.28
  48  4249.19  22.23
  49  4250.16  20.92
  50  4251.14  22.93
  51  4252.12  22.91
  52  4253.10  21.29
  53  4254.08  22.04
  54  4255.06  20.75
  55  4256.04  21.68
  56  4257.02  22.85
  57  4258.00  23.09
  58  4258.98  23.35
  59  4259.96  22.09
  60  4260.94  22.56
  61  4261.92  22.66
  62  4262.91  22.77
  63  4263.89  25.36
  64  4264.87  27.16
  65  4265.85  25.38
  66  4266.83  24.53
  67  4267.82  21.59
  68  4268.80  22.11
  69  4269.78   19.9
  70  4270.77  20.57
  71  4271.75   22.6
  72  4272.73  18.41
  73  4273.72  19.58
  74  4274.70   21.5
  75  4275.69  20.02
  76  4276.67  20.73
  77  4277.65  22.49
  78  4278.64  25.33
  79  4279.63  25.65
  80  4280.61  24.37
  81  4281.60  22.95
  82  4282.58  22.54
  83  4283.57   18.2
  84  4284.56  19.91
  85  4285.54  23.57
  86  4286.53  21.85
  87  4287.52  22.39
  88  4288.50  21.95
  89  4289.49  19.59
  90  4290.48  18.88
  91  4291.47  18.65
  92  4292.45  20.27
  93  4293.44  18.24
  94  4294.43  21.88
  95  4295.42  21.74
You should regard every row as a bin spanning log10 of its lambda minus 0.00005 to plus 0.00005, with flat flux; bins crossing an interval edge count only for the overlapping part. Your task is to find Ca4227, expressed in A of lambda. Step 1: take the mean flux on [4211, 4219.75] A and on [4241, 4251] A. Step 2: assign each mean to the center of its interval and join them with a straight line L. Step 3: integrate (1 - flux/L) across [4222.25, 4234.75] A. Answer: 1.41 A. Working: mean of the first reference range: 22.7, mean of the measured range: 20.5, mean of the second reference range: 23.6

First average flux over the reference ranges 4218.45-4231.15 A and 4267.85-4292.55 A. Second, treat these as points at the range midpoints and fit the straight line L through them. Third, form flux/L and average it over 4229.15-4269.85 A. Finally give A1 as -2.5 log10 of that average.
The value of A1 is -0.07 mag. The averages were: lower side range 21.3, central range 22.7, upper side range 21.4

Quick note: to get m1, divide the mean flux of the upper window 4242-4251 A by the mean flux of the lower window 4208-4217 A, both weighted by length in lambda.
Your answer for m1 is 1.1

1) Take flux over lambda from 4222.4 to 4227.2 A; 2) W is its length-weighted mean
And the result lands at 20.3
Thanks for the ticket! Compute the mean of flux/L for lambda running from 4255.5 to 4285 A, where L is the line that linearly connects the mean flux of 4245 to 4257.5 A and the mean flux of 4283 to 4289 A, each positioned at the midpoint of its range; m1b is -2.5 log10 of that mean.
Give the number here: -0.02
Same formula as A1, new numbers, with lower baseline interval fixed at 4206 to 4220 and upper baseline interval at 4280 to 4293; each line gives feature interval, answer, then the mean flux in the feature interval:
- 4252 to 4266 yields -0.07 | 23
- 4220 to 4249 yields 0.01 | 21.9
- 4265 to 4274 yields -0.02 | 21.9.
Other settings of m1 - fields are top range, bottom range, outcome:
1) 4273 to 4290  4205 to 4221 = 0.97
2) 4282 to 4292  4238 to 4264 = 0.91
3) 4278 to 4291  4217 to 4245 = 1.01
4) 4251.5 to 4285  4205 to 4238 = 1.04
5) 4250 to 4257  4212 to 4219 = 0.98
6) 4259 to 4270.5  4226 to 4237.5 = 1.13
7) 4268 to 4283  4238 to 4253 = 0.95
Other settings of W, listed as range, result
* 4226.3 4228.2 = 18.5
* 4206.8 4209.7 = 20.6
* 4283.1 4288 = 21.2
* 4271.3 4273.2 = 20.5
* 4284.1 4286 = 21.8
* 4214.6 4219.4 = 23.2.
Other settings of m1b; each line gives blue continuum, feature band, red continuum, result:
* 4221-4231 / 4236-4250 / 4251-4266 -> -0.07 mag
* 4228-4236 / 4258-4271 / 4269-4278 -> -0.12 mag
